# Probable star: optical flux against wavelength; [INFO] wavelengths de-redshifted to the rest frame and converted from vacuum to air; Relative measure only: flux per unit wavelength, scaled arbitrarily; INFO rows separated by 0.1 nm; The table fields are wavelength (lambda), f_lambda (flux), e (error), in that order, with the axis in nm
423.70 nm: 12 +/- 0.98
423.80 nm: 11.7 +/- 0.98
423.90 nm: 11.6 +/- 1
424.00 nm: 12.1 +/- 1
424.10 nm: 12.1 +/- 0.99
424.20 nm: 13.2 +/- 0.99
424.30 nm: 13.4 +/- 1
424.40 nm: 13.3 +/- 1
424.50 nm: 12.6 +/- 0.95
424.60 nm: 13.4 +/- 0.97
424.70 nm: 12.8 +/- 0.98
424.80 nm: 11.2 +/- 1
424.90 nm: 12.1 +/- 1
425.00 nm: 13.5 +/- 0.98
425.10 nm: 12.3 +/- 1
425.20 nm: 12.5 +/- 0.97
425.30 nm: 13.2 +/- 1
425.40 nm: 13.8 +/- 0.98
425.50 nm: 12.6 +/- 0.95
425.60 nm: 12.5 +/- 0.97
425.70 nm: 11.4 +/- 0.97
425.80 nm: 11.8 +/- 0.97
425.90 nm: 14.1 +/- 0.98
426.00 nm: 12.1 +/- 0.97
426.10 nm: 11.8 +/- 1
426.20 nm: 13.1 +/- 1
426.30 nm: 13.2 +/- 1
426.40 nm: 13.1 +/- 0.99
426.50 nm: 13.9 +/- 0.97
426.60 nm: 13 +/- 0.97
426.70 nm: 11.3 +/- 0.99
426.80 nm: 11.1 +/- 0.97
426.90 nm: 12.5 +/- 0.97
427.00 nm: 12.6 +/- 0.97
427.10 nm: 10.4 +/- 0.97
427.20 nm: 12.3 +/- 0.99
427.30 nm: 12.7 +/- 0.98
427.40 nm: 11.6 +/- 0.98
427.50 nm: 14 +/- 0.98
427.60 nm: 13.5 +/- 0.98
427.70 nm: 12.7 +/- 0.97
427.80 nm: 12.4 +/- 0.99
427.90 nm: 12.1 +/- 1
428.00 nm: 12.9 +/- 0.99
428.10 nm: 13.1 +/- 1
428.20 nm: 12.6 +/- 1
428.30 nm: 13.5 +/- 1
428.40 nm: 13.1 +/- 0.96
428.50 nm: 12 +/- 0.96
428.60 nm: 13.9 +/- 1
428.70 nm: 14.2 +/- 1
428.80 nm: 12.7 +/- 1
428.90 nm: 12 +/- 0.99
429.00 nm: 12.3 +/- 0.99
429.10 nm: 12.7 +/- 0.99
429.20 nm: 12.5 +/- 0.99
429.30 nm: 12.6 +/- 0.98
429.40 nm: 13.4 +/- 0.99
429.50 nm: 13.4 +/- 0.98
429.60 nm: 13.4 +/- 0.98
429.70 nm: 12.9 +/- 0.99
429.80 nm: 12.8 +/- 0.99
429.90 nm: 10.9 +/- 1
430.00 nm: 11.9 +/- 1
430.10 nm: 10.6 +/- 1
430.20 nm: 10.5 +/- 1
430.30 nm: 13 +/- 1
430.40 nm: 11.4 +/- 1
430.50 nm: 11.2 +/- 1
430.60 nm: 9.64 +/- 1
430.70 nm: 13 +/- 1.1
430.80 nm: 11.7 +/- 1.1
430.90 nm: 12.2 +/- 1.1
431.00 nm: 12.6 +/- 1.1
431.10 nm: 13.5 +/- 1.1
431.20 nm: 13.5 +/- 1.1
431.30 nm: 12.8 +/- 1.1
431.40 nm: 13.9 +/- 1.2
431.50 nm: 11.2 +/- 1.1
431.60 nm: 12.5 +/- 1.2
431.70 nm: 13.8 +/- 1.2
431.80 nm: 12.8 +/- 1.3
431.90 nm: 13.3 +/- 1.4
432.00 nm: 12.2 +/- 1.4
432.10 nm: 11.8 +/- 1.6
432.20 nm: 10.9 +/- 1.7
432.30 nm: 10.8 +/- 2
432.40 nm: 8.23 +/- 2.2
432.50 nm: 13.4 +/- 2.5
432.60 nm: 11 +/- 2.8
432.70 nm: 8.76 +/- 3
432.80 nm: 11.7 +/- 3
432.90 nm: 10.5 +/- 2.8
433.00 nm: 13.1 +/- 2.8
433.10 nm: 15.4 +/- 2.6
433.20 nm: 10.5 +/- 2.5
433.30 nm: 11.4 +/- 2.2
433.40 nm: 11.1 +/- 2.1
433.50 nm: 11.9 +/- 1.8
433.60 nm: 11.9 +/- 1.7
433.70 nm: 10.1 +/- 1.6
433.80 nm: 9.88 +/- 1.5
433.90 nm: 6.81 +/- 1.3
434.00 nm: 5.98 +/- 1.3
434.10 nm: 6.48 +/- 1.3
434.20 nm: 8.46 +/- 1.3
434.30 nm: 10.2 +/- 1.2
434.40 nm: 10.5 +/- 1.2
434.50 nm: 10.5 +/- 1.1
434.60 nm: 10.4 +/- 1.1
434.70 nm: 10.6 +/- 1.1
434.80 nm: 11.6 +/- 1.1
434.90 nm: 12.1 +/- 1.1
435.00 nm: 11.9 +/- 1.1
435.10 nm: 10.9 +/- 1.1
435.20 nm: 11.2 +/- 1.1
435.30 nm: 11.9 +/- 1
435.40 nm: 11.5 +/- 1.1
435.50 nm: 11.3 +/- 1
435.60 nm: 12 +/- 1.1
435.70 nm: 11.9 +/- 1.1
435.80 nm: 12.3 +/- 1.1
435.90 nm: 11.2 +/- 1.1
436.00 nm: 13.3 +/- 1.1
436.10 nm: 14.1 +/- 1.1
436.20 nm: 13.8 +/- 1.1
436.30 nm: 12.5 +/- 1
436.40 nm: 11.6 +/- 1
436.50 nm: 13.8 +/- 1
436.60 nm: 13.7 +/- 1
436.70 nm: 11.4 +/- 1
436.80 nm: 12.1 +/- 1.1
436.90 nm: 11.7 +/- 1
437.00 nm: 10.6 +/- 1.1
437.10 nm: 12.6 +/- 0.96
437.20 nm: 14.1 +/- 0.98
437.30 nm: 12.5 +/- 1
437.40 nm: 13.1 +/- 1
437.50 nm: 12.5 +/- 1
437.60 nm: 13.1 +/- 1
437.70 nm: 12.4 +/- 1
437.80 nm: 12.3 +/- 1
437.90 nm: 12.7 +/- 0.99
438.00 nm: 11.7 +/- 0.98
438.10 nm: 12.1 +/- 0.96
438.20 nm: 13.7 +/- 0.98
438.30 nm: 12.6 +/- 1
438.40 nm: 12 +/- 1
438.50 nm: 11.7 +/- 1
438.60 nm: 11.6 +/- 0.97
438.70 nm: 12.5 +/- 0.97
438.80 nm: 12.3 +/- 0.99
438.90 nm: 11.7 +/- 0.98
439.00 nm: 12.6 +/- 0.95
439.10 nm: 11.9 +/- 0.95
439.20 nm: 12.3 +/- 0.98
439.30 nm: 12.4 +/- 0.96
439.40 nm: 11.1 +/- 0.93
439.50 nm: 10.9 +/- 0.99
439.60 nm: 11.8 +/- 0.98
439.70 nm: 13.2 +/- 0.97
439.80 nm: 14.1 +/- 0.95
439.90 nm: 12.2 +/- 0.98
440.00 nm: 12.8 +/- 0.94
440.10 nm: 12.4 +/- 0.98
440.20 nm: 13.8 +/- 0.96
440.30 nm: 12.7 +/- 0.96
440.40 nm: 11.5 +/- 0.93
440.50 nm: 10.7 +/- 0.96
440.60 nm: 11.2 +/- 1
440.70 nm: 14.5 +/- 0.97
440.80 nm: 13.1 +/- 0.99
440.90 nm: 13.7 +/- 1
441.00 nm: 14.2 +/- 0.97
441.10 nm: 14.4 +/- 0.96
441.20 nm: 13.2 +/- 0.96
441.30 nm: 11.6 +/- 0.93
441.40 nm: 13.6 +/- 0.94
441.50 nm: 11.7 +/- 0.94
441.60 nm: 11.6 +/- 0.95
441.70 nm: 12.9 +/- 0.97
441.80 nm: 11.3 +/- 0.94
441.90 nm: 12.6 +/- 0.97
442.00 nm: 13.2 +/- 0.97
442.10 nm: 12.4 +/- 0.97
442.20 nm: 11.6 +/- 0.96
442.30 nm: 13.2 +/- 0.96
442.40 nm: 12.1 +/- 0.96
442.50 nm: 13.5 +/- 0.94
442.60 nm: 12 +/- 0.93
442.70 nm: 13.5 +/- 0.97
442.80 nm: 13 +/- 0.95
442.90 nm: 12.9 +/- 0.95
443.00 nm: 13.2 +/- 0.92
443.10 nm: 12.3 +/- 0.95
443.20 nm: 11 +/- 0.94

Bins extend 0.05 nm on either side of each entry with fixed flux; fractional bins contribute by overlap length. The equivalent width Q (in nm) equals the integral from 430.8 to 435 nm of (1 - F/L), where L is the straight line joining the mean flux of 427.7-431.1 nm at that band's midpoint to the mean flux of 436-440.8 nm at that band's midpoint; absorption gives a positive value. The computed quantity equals 0.40 nm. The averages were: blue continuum 12.4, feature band 11.2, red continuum 12.5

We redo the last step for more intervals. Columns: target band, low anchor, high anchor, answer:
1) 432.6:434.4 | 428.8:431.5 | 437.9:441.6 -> 0.30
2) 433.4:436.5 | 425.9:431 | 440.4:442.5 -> 0.38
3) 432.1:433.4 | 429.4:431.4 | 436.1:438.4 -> 0.11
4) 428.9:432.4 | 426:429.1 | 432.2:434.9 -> -0.21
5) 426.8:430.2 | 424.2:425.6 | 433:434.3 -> -0.25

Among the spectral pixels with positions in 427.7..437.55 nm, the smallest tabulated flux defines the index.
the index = 5.98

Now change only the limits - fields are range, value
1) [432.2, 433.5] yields 8.23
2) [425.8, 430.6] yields 9.64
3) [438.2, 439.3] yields 11.6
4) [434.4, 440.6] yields 10.4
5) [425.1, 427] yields 11.1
